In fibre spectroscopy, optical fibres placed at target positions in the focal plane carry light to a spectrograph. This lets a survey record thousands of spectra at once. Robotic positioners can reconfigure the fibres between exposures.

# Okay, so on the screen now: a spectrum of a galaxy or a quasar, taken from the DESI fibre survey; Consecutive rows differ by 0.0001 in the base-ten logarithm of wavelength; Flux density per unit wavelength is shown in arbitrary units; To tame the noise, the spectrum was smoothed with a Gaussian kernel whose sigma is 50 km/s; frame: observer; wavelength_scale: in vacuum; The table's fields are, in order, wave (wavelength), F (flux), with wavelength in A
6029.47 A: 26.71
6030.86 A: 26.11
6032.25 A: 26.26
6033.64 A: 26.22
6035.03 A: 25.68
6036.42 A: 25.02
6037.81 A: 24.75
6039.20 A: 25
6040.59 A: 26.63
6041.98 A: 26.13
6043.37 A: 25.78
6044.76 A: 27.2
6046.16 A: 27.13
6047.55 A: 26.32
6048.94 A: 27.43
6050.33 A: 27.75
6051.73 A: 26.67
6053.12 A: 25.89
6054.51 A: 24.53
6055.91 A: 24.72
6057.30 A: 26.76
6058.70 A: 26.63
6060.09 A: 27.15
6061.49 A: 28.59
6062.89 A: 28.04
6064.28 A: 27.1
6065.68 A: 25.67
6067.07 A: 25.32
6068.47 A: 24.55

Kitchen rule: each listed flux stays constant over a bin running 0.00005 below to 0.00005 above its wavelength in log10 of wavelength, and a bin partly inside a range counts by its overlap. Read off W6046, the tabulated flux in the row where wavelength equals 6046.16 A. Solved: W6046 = 27.13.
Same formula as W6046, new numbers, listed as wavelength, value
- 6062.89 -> 28.04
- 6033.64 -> 26.22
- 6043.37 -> 25.78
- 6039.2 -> 25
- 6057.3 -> 26.76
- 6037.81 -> 24.75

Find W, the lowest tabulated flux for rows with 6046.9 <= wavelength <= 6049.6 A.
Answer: 26.32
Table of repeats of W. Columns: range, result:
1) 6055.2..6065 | 24.72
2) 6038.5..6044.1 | 25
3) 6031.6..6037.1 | 25.02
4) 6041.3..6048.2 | 25.78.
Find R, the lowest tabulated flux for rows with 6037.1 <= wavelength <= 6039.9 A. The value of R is 24.75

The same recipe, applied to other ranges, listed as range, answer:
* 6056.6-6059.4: 26.63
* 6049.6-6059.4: 24.53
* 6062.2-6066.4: 25.67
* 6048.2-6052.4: 26.67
